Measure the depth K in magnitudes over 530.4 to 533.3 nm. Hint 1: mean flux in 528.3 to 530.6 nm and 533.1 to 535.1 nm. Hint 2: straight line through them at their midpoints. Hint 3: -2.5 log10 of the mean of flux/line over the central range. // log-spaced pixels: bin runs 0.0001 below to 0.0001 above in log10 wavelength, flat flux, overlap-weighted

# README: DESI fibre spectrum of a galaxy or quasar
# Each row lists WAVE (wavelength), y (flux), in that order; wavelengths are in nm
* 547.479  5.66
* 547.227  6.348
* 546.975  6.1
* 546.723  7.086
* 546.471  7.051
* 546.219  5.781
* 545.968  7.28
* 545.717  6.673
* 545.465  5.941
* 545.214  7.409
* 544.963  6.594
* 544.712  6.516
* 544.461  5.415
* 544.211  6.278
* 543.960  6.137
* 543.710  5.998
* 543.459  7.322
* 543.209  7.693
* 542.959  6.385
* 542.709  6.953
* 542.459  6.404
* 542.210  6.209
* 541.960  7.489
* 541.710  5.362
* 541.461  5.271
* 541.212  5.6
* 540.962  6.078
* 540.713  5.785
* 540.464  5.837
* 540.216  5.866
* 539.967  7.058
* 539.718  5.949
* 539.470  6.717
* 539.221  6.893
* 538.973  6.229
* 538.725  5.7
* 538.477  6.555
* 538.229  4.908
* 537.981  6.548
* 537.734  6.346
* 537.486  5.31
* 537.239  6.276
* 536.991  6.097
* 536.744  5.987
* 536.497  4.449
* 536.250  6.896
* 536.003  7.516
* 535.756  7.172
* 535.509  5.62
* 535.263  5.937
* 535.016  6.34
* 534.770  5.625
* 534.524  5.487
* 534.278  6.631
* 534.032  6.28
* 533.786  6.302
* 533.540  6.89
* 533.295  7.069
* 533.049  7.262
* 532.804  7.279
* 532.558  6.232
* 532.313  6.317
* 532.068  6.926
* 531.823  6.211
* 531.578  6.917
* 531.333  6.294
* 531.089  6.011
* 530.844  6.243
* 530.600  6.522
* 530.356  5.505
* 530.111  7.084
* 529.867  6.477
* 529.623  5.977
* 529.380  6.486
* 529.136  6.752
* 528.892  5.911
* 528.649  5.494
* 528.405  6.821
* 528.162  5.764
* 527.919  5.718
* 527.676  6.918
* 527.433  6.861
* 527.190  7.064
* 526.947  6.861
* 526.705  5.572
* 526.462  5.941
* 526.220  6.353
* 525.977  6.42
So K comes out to -0.04 mag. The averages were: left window 6.29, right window 6.36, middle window 6.56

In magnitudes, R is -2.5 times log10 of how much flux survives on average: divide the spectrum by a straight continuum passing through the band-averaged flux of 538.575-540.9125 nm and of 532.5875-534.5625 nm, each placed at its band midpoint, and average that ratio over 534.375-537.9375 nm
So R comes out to 0.07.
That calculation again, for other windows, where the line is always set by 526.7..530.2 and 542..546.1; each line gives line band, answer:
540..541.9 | 0.13 mag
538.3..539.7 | 0.03 mag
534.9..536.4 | -0.01 mag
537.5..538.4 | 0.11 mag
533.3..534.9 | 0.03 mag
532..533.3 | -0.06 mag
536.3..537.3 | 0.13 mag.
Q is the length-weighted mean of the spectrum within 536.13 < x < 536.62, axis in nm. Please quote 5.67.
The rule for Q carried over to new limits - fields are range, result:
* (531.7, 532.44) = 6.48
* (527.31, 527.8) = 6.88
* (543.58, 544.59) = 5.96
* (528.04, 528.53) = 6.29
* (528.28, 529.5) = 6.29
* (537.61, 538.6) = 6.09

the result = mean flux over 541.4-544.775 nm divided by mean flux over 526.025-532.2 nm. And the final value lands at 1.0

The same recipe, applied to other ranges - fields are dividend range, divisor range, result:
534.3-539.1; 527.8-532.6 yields 0.97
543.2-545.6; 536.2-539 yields 1.10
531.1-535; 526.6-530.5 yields 1.03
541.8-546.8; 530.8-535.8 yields 1.03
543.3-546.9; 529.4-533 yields 1.01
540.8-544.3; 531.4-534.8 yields 0.97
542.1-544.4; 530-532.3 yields 1.03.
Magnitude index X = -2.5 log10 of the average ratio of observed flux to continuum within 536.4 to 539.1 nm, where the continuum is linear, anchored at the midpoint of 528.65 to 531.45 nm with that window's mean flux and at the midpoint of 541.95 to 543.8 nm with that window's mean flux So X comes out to 0.123 mag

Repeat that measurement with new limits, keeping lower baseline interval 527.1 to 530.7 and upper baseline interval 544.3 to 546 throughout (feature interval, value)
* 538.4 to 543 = 0.04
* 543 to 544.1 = -0.04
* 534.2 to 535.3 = 0.07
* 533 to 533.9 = -0.08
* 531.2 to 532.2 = -0.03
